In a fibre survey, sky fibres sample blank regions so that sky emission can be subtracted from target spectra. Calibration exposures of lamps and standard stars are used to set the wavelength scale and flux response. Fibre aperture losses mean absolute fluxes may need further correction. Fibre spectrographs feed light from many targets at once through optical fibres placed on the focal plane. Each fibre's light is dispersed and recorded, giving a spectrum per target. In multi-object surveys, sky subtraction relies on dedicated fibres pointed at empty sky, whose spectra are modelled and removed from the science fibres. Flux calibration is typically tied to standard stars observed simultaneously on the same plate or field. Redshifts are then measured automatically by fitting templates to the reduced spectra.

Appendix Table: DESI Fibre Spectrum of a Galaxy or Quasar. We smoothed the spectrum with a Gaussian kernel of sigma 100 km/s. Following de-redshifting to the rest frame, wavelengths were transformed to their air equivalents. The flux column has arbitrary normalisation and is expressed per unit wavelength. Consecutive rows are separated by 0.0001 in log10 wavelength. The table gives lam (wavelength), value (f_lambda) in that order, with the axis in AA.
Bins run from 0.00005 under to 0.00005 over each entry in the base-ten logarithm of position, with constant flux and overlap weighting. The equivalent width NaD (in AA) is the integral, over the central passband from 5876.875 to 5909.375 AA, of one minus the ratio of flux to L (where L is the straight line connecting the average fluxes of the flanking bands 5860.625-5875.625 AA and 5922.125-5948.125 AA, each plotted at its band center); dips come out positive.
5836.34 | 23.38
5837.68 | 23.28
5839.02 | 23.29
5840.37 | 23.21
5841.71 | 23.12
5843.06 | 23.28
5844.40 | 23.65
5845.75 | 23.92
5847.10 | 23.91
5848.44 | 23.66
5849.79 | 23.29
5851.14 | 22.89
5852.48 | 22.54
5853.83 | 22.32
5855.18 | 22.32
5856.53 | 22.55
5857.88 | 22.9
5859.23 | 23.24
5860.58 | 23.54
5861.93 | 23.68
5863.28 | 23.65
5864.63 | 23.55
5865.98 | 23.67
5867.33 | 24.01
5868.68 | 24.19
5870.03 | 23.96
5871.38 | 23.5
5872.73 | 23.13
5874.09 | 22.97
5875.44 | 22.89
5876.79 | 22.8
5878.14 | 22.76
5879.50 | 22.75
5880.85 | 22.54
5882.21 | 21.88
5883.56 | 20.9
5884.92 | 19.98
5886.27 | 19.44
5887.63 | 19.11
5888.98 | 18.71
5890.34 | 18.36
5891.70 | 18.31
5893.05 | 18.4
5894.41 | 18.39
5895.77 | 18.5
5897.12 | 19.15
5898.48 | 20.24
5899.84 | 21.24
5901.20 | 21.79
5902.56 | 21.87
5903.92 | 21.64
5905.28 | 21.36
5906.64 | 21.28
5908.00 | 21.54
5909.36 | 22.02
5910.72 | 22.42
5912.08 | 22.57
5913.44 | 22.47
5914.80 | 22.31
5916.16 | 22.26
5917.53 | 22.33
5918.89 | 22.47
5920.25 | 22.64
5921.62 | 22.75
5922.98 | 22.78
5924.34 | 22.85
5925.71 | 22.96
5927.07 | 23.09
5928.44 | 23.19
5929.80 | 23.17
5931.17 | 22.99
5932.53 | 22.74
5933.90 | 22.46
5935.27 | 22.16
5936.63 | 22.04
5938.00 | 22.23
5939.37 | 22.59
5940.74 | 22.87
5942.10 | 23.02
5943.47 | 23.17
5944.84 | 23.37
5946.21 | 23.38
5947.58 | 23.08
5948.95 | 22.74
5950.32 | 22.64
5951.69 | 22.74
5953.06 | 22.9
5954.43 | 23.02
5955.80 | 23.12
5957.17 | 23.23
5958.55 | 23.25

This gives 3.9 AA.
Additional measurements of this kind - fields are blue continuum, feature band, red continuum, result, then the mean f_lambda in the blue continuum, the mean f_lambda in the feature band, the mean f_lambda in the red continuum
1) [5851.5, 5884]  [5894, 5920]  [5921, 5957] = 1.7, 23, 21.4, 22.9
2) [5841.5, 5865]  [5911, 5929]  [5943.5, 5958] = 0.3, 23.2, 22.7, 23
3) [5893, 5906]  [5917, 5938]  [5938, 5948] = -0.6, 20.3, 22.7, 23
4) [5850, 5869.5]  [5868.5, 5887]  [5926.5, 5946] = 0.6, 23.2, 22.3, 22.8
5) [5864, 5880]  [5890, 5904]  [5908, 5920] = 1.8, 23.4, 19.8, 22.3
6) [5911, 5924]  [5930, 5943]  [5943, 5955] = 0.1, 22.5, 22.6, 23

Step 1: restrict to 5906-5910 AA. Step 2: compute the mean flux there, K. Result 21.6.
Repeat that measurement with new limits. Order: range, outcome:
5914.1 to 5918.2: 22.3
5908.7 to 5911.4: 22.2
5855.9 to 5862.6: 23.2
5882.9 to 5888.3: 19.8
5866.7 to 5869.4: 24.1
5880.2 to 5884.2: 21.8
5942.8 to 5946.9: 23.3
